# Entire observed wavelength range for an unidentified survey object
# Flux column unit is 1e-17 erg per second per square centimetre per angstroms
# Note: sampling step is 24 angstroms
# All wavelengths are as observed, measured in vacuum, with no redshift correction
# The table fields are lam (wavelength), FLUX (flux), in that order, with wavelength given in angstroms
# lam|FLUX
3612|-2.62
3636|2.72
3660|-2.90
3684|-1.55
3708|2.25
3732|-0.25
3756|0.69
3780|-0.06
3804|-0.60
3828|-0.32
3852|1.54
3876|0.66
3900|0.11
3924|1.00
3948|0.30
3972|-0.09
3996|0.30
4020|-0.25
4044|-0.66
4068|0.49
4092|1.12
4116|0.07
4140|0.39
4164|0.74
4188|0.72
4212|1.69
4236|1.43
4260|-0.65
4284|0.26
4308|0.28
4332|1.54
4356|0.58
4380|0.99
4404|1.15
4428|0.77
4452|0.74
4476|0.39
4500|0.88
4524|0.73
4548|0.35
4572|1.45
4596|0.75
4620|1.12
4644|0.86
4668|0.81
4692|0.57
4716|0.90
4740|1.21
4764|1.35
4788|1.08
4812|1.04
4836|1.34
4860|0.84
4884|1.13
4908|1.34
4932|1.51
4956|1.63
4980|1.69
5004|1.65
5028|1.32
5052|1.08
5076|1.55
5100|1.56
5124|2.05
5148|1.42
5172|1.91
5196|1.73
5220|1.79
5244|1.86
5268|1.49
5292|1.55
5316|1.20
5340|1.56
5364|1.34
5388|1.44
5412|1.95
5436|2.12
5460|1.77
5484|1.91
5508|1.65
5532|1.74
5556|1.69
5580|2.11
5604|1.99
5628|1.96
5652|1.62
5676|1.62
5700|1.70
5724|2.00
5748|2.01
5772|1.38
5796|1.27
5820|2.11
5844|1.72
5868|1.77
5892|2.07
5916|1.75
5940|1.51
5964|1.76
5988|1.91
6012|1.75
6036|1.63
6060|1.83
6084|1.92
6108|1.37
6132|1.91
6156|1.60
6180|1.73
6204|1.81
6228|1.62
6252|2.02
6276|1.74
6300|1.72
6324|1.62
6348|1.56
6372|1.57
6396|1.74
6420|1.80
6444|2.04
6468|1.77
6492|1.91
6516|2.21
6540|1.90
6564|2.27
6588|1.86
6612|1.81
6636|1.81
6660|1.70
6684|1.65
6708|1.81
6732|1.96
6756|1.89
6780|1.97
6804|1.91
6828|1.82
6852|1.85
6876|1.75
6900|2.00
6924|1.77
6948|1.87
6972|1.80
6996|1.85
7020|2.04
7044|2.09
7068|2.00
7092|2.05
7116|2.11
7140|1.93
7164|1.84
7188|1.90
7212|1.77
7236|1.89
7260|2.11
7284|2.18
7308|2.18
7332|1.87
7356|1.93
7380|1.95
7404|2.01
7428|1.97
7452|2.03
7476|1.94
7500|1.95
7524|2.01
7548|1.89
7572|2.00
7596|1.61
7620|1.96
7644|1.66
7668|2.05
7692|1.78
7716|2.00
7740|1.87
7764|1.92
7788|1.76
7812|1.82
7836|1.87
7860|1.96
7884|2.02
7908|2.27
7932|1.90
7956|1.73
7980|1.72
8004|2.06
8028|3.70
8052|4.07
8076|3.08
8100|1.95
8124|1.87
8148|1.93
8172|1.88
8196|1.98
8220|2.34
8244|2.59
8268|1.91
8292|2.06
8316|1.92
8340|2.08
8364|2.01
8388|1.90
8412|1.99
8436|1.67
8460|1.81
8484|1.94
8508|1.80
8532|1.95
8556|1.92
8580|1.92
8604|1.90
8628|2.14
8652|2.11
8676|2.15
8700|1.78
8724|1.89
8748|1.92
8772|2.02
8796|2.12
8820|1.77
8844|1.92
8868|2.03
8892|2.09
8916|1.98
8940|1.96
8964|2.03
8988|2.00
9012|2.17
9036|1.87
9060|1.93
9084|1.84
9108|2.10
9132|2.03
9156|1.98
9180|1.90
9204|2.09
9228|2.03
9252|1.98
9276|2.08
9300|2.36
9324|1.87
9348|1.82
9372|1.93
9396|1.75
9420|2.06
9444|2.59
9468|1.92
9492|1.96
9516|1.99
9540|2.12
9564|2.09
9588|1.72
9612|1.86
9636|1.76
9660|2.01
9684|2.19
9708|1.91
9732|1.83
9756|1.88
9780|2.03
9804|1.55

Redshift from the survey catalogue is 0.22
